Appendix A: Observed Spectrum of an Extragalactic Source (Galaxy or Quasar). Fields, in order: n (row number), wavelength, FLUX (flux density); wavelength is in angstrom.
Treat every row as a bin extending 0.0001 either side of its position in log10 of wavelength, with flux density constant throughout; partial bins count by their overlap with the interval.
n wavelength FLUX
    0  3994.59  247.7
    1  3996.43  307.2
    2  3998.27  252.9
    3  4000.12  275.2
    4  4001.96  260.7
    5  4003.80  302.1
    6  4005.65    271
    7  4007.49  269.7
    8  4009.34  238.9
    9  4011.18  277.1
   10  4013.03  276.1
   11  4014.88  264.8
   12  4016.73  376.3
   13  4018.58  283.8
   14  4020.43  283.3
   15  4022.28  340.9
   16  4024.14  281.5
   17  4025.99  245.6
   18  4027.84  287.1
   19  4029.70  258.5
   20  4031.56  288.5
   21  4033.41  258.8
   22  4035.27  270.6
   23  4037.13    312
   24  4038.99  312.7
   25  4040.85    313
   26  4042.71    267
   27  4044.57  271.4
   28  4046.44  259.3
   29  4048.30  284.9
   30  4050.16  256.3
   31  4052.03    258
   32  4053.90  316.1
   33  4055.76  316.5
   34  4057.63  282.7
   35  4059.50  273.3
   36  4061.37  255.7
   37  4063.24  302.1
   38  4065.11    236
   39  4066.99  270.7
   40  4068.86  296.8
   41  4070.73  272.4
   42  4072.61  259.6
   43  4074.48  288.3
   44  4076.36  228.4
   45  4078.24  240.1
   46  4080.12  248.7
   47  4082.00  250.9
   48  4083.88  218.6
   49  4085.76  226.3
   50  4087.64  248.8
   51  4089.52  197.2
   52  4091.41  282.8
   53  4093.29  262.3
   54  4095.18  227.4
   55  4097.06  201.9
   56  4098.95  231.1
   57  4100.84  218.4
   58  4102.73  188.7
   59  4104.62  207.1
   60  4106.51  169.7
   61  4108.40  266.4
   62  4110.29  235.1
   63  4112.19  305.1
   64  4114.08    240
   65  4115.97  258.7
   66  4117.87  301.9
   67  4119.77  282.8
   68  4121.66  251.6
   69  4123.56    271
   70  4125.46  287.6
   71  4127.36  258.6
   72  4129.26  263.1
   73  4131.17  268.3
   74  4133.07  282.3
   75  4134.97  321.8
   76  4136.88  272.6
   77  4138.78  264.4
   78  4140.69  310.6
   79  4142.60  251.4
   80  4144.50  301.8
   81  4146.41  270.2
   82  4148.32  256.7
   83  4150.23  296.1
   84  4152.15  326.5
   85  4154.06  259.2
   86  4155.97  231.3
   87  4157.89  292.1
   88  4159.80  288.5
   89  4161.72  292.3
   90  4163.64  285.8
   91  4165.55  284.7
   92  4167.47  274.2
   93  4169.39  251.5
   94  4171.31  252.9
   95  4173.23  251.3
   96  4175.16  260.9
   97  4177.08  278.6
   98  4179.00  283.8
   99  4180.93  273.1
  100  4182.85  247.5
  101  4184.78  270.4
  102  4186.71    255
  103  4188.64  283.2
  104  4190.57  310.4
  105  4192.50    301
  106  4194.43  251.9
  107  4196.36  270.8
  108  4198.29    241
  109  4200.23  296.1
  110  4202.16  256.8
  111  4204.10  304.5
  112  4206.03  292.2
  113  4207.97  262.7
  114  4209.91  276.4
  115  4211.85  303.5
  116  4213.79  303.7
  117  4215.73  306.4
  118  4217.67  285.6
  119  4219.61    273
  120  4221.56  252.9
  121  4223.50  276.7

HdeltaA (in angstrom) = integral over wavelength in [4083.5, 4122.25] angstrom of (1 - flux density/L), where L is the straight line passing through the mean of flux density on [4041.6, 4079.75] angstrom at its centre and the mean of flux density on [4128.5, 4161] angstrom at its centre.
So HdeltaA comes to 5.1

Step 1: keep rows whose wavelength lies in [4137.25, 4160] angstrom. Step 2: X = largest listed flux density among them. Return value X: 326.5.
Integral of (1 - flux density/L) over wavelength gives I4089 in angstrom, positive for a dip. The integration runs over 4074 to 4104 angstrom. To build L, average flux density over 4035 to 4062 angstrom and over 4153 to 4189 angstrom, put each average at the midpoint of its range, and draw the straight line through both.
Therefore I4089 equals 4.9 angstrom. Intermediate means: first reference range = 284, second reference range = 269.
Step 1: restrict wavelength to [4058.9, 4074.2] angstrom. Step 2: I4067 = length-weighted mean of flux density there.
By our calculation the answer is 272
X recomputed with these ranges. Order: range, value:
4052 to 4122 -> 316.5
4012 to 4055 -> 376.3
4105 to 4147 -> 321.8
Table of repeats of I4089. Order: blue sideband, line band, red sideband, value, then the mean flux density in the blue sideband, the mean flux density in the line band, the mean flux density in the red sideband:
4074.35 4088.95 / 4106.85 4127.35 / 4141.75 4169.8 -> -0.65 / 240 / 267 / 278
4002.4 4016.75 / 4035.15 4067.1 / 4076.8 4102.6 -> -3.34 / 278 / 281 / 233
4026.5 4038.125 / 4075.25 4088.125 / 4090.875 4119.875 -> 0.78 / 278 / 238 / 241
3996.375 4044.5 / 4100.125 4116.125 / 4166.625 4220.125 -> 2.77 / 283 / 231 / 276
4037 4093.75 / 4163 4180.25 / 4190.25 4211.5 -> 0.43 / 267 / 269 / 278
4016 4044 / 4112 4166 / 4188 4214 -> 1.34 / 291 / 278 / 282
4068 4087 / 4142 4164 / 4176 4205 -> -0.99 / 253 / 280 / 275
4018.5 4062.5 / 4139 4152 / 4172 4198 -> -0.42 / 282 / 283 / 271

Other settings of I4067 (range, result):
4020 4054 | 282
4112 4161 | 277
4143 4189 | 273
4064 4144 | 254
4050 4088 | 264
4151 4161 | 280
